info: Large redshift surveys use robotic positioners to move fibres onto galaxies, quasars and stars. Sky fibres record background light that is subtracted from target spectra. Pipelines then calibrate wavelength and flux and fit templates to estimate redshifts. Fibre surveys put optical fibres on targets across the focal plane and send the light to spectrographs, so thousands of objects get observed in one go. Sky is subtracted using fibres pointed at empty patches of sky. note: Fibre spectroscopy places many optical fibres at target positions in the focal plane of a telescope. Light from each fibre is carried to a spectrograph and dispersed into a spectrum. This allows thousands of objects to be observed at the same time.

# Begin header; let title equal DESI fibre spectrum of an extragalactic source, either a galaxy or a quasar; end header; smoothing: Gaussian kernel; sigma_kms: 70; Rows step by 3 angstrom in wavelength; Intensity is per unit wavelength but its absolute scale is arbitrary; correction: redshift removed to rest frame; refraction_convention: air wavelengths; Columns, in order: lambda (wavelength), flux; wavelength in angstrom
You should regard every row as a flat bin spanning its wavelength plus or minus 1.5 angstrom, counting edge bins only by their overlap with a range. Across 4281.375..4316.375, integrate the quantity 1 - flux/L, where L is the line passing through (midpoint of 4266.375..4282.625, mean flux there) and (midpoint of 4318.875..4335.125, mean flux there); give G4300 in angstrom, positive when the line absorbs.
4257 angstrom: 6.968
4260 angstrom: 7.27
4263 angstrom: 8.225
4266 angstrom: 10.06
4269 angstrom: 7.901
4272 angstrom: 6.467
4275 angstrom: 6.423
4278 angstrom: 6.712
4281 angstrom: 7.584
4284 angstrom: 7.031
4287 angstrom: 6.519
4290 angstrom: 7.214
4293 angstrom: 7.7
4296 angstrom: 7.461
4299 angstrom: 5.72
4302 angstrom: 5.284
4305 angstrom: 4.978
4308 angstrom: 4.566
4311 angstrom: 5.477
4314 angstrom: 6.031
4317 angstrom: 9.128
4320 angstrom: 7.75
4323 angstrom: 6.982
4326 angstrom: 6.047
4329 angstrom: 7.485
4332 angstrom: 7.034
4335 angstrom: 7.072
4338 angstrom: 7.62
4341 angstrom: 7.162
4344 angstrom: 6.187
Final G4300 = 4.1 angstrom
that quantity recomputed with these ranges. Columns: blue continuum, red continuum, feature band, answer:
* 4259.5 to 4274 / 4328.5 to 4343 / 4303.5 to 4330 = 3.4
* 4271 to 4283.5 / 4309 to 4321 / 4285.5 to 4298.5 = -0.4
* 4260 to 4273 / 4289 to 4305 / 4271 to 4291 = 1.3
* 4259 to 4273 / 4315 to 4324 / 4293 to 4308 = 3.9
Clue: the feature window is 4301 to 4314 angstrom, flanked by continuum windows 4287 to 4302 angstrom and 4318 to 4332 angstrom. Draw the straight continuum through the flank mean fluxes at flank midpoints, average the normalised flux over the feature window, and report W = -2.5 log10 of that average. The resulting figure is 0.32 mag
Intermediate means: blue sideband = 6.8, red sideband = 7.14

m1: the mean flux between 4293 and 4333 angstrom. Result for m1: 6.5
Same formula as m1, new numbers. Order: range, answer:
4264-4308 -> 6.87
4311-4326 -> 7.13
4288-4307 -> 6.35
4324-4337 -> 6.94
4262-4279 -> 7.64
